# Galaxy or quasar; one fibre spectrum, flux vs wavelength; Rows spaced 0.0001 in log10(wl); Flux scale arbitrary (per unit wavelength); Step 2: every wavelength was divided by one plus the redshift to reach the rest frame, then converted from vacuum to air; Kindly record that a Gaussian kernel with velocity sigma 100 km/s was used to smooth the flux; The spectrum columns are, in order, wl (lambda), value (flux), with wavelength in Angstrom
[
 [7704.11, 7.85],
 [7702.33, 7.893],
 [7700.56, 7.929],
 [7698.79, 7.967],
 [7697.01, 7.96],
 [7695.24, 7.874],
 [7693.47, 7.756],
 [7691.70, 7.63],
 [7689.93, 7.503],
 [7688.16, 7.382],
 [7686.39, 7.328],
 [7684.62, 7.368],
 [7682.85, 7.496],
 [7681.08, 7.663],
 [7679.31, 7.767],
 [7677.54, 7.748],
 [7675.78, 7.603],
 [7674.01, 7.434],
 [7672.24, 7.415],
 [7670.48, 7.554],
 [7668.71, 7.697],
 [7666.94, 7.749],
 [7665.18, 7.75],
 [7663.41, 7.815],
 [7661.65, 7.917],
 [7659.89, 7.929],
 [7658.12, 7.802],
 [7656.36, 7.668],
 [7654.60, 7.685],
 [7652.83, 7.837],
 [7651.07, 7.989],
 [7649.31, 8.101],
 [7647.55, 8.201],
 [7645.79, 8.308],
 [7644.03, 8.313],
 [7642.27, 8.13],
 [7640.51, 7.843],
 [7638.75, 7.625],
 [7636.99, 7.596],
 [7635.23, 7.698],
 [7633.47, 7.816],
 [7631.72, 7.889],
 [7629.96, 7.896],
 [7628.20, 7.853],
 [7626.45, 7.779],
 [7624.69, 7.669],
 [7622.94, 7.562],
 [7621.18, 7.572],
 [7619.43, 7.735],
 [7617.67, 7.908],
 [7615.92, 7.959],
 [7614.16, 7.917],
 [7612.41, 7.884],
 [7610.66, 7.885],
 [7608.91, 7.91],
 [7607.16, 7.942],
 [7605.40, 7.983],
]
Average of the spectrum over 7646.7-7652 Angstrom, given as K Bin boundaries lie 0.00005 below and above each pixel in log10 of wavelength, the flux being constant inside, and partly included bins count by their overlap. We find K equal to 8.1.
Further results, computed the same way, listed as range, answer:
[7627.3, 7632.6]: 7.89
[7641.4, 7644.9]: 8.22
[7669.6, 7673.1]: 7.5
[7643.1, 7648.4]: 8.27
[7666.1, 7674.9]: 7.56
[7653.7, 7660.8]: 7.77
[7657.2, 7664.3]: 7.86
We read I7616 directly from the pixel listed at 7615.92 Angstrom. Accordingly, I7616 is 7.959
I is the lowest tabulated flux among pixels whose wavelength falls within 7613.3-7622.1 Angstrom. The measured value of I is 7.572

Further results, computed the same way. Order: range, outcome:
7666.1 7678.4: 7.415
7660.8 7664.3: 7.815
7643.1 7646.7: 8.308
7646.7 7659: 7.668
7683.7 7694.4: 7.328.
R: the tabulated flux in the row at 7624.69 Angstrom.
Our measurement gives 7.669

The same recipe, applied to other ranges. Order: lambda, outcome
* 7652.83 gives 7.837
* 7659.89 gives 7.929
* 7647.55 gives 8.201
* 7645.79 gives 8.308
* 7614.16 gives 7.917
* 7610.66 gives 7.885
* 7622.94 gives 7.562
